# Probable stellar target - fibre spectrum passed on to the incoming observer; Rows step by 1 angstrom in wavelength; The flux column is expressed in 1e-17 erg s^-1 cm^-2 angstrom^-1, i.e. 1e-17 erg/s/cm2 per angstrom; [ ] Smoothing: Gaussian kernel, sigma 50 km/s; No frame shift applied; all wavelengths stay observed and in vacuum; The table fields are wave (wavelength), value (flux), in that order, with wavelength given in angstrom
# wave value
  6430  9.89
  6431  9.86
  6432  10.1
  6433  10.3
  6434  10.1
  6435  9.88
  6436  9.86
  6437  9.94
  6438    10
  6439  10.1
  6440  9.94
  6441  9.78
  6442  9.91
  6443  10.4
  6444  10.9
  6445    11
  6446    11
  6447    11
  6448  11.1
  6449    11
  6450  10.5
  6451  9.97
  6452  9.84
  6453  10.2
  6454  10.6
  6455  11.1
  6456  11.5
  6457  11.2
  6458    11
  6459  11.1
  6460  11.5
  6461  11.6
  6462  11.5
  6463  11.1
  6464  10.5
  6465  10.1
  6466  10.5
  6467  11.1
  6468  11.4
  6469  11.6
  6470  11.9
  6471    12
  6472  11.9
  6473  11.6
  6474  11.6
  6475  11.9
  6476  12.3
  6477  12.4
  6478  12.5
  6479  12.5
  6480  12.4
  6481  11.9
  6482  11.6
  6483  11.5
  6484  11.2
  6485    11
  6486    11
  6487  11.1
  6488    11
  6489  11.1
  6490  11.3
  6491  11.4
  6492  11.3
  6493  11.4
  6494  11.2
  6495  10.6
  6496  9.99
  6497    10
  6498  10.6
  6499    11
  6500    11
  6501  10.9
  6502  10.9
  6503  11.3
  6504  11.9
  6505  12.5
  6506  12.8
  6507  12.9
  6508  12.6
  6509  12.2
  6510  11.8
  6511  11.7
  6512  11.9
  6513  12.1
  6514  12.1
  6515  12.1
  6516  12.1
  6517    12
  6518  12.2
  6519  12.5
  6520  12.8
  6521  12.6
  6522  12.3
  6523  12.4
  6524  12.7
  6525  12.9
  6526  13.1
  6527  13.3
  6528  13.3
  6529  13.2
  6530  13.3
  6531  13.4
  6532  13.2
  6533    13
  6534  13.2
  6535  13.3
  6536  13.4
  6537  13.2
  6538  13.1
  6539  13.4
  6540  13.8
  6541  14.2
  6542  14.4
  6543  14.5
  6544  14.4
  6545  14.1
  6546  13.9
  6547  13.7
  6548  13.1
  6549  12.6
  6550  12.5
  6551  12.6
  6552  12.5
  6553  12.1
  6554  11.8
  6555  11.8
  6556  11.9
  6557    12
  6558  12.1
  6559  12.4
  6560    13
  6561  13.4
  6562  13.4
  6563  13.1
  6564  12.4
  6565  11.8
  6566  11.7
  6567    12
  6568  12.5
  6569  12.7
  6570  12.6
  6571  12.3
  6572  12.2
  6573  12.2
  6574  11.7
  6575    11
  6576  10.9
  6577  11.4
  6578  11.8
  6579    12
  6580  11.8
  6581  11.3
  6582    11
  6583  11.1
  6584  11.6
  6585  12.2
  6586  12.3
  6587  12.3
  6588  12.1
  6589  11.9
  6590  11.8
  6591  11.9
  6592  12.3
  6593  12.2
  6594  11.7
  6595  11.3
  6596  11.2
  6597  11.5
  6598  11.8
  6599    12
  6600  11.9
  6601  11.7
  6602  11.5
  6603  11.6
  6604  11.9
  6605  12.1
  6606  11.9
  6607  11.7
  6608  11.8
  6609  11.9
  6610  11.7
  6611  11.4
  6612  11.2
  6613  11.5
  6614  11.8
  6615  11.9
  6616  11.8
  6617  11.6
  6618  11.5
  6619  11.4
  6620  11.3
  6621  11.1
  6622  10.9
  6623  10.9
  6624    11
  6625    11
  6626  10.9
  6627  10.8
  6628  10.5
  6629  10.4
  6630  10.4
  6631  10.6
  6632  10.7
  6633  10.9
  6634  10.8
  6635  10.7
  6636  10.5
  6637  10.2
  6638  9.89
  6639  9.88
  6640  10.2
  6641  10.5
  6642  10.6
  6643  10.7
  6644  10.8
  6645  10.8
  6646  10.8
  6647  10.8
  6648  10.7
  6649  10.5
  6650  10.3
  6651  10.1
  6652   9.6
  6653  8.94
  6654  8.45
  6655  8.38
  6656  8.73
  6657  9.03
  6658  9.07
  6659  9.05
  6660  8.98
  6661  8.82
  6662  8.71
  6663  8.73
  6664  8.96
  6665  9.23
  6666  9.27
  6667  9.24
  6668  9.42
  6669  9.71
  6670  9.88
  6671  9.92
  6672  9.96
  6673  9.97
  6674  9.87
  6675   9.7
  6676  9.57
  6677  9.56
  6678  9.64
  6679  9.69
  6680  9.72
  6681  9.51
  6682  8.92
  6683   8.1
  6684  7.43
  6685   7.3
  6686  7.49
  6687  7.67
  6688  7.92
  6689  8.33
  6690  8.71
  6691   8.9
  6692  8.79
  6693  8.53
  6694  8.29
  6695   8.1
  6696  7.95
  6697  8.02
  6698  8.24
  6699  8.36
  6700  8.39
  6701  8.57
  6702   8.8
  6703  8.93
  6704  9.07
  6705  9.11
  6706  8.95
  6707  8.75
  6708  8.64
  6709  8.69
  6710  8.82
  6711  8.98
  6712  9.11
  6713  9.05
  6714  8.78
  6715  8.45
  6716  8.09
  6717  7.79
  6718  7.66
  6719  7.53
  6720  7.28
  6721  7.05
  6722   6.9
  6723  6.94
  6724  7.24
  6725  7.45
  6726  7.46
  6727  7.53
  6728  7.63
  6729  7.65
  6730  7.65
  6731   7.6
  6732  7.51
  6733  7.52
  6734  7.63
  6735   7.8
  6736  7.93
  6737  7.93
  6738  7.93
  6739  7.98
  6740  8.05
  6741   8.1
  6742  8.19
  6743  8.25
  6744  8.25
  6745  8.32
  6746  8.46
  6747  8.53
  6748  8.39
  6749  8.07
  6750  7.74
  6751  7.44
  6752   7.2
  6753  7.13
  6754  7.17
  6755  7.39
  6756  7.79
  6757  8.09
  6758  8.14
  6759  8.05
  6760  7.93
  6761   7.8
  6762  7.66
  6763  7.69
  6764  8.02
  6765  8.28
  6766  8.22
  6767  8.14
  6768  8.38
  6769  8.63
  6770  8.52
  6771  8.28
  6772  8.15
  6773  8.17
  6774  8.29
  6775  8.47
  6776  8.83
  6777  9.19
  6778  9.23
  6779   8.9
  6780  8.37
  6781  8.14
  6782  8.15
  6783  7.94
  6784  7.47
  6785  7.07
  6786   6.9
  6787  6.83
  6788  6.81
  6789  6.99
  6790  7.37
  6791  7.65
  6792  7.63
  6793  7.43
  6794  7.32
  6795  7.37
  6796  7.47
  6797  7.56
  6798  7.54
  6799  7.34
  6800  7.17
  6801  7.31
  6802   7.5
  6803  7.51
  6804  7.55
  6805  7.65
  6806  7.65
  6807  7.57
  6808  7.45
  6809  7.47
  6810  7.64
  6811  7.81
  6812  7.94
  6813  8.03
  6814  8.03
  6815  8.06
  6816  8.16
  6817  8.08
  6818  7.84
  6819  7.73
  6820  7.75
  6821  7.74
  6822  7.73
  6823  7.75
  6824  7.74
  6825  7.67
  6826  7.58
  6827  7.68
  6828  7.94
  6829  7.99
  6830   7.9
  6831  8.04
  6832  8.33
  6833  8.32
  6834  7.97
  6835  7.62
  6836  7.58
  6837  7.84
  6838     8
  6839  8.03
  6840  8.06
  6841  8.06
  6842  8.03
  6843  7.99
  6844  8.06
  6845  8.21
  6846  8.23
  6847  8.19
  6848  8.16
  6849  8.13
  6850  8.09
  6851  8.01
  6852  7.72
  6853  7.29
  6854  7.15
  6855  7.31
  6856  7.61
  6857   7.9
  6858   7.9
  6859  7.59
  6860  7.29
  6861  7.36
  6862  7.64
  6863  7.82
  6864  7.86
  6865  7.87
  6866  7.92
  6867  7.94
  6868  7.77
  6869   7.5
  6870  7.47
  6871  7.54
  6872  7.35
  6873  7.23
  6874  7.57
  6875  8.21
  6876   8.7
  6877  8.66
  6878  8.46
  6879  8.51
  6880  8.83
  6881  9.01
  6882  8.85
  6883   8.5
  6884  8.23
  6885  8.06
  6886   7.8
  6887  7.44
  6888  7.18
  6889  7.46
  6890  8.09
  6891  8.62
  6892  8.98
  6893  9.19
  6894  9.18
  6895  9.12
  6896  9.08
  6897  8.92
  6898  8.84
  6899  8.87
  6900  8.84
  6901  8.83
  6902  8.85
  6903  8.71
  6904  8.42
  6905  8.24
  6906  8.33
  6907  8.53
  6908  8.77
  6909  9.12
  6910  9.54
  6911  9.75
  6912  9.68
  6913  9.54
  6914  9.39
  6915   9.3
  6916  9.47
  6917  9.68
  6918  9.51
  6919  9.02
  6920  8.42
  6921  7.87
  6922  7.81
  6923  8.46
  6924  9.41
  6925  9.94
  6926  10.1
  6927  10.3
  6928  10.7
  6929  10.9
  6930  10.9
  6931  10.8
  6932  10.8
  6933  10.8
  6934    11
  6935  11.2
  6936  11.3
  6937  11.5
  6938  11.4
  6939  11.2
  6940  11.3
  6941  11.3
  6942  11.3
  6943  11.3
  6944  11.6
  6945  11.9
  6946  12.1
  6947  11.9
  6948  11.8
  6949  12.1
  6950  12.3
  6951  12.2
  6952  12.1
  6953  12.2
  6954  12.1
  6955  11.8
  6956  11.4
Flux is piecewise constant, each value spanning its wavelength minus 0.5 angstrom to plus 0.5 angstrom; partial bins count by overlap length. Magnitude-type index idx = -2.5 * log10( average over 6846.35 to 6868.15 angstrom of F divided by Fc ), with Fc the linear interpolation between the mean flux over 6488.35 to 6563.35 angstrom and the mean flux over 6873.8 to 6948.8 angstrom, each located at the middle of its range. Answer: 0.27 mag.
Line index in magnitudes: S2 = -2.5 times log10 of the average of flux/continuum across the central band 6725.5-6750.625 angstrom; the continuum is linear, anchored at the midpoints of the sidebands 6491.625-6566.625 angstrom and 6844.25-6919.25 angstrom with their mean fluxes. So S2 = 0.26 mag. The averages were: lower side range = 12.5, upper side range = 8.34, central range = 7.92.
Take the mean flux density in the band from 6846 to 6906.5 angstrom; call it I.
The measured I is 8.14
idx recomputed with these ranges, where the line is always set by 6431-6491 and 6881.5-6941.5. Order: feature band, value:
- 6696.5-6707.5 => 0.17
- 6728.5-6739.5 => 0.28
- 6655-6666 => 0.15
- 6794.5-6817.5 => 0.26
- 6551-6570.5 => -0.16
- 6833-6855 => 0.21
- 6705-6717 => 0.16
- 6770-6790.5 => 0.23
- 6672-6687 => 0.13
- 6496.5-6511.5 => -0.07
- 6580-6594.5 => -0.13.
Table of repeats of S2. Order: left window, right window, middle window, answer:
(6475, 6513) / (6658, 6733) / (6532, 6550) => -0.243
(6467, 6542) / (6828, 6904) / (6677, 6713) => 0.162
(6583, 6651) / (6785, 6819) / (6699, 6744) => 0.135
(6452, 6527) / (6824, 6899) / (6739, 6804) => 0.132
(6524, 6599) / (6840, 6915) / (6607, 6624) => 0.029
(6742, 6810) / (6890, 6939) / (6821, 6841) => 0.082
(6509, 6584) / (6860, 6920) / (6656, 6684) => 0.193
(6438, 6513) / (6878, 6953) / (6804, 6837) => 0.271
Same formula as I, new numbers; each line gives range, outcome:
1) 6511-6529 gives 12.5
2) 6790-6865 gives 7.76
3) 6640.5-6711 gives 9.14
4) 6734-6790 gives 7.99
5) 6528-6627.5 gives 12.2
